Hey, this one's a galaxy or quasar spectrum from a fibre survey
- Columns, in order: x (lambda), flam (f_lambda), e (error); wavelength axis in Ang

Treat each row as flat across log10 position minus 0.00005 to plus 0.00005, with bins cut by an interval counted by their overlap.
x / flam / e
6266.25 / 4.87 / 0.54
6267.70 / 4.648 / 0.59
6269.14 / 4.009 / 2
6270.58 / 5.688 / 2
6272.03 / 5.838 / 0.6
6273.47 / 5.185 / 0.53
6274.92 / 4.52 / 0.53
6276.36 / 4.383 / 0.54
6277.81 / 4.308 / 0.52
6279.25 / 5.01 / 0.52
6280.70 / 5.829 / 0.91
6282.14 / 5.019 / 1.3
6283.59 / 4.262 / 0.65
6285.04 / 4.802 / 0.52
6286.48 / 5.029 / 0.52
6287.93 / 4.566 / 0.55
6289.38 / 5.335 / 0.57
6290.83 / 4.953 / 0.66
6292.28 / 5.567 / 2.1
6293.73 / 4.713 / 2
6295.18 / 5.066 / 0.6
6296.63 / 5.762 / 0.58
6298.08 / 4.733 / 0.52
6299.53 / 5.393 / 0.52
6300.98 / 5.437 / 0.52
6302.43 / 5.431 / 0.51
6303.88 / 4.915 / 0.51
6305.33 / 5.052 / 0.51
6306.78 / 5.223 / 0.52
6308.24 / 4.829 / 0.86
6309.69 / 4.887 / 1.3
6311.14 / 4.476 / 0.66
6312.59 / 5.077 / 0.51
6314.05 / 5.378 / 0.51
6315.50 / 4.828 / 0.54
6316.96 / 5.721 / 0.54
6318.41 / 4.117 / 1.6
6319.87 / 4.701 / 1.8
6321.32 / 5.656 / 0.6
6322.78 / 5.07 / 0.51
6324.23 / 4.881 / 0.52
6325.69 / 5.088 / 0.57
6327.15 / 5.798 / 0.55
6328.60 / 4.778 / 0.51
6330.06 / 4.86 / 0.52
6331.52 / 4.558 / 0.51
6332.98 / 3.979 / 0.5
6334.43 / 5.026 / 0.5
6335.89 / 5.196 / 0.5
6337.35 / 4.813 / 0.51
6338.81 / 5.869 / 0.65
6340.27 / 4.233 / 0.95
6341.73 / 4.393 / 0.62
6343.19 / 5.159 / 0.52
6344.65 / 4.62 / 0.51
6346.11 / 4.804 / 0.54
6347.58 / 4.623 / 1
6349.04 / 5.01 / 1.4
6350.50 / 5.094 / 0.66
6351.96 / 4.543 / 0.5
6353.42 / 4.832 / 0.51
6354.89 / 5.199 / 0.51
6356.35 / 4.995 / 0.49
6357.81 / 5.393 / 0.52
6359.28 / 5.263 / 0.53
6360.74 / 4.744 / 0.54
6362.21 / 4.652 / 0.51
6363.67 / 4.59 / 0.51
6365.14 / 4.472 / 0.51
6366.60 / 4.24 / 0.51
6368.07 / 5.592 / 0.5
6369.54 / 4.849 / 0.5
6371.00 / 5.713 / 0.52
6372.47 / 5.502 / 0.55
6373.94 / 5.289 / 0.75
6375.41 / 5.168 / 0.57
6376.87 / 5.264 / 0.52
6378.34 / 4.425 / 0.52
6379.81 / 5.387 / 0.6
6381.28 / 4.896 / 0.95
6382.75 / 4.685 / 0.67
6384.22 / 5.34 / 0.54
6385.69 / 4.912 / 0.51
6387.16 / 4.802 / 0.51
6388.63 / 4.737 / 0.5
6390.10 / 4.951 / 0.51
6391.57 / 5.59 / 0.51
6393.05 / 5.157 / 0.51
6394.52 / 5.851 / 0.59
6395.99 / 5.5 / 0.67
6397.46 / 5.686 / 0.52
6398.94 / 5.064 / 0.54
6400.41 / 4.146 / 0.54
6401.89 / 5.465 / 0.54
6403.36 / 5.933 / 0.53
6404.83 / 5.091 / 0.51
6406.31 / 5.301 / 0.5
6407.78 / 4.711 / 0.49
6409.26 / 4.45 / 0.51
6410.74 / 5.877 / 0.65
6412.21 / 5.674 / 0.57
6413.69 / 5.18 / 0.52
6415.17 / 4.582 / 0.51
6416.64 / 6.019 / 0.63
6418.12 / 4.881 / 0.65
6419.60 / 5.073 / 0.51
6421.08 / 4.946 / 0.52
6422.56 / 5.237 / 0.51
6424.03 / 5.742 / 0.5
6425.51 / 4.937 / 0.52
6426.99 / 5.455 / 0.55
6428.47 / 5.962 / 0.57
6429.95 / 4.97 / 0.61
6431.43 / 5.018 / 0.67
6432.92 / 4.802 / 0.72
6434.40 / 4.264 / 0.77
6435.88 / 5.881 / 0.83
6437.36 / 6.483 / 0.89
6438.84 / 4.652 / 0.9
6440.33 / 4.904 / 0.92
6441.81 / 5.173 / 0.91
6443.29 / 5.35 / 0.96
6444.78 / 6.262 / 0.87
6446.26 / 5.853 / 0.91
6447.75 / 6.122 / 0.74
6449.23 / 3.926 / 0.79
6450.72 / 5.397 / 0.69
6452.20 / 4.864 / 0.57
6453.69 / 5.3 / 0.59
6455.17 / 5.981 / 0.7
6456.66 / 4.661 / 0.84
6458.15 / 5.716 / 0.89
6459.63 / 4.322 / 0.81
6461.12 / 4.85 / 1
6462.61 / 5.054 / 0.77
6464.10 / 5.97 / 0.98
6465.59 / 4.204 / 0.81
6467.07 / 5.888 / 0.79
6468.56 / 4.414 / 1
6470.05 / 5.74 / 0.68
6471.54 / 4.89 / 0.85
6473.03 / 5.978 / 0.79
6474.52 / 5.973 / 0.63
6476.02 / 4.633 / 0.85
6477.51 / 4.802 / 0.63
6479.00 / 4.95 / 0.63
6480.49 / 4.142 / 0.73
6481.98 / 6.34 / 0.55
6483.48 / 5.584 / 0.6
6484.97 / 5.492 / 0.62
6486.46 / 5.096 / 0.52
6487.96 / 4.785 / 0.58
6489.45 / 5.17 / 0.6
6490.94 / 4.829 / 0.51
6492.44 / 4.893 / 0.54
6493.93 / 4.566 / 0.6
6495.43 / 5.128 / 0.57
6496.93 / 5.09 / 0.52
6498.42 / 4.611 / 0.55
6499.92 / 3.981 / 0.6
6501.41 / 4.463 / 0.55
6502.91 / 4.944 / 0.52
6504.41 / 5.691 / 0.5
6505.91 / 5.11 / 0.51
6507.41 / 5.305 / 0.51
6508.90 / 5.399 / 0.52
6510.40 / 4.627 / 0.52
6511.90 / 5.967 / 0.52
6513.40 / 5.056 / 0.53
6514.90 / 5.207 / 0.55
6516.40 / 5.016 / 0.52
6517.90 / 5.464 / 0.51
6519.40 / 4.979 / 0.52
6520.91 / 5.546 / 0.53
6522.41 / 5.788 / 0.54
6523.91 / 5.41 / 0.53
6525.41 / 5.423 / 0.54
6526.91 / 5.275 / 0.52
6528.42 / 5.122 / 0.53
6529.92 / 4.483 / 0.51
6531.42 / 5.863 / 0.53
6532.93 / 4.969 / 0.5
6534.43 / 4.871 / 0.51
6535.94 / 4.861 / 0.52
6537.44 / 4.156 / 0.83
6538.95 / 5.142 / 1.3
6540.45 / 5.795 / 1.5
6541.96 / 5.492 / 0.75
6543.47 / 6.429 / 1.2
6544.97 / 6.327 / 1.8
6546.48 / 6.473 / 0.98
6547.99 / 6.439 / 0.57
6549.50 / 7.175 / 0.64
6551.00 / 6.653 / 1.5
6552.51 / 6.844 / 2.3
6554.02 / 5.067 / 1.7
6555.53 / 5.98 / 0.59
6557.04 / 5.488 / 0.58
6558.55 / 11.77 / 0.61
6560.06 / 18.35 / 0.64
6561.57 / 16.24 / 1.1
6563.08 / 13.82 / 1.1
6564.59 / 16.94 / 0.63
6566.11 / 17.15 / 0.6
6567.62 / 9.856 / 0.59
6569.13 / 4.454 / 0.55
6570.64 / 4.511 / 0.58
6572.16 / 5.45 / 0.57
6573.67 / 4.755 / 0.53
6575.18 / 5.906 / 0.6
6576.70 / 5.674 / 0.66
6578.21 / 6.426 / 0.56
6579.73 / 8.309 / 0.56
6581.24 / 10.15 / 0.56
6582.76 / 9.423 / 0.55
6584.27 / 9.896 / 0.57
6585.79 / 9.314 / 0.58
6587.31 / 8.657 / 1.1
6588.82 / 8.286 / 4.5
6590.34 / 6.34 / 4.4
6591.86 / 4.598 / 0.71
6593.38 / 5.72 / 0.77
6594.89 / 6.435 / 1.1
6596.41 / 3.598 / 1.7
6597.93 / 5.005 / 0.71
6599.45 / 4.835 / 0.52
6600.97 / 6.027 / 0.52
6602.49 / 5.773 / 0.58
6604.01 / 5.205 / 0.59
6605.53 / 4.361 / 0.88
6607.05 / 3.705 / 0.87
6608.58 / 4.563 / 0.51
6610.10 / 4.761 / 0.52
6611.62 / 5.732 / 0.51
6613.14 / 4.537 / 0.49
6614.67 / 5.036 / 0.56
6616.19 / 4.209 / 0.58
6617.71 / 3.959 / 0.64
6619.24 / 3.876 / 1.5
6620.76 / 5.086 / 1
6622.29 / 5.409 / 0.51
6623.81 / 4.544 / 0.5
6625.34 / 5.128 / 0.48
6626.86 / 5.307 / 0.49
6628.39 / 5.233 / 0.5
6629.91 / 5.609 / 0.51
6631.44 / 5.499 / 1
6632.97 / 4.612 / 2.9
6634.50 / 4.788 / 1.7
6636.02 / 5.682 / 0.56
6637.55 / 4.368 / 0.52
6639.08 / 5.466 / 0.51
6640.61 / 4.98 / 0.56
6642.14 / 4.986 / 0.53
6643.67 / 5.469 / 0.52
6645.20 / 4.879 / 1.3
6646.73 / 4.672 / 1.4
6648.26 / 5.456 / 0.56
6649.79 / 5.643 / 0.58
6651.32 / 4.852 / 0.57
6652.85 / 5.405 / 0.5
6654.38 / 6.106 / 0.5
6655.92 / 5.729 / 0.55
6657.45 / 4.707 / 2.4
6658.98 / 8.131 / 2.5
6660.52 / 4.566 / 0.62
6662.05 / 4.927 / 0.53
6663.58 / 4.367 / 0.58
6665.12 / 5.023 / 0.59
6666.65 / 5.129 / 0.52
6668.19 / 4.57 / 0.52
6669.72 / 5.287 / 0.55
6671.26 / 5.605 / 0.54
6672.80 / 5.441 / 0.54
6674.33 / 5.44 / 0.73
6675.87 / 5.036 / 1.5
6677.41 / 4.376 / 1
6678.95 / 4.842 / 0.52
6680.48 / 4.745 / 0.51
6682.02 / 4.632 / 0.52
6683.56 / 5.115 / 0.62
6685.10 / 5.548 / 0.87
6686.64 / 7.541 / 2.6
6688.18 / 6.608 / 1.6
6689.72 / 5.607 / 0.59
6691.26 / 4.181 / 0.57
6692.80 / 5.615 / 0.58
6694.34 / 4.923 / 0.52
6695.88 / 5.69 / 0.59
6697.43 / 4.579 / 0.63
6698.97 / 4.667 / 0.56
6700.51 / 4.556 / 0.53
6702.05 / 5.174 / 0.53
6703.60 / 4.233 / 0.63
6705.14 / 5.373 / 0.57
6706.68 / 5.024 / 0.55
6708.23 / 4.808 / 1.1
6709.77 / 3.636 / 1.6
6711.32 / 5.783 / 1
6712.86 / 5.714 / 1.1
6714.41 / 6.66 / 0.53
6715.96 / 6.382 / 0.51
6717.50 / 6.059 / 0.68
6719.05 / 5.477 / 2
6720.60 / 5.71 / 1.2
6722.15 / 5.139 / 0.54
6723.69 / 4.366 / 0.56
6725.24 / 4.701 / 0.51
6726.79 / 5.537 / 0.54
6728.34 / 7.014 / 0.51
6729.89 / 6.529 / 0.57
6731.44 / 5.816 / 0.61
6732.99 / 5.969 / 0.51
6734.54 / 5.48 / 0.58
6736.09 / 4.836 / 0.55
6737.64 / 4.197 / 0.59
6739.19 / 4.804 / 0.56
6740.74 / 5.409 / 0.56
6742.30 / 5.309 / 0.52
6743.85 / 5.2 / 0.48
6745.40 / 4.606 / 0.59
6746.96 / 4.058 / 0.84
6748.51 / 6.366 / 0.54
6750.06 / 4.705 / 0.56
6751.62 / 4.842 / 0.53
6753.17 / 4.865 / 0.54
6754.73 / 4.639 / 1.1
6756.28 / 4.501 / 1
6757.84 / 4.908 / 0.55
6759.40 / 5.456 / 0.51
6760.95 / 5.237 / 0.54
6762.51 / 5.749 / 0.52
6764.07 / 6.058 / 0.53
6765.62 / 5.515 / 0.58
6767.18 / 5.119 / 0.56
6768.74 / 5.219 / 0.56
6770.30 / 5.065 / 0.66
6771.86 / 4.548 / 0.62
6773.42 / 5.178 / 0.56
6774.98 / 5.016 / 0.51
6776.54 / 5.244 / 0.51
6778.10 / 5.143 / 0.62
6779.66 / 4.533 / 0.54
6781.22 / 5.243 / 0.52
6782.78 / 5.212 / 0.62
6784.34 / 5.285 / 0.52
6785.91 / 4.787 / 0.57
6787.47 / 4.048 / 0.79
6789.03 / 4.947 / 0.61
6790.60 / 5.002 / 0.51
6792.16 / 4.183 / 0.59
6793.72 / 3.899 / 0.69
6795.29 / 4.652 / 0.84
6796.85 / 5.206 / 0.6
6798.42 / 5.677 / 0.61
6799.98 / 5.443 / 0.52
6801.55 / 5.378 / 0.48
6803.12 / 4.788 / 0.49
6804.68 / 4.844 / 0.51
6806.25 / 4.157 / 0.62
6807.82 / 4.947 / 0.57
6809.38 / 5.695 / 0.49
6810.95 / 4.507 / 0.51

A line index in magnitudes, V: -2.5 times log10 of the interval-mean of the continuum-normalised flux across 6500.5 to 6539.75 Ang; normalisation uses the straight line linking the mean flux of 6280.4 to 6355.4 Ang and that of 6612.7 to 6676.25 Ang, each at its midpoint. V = -0.02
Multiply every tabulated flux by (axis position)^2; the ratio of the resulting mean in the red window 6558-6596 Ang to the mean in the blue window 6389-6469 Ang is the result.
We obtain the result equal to 1.8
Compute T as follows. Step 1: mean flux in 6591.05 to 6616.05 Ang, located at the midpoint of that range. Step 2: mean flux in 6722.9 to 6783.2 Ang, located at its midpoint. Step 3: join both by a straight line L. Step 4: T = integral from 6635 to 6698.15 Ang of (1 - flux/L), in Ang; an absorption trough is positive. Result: -2.51 Ang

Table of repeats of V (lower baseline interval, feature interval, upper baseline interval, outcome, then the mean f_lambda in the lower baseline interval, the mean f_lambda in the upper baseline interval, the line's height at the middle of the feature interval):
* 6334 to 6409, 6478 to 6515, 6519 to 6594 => 0.29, 5.03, 7.38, 6.62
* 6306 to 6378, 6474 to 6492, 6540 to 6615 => 0.24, 4.96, 7.33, 6.38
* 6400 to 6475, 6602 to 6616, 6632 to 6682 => 0.08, 5.25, 5.16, 5.18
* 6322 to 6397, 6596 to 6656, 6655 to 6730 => 0.05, 4.99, 5.31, 5.24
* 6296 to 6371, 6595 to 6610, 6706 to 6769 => 0.07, 4.96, 5.3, 5.19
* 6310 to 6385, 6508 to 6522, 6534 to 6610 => 0.26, 4.96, 7.28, 6.69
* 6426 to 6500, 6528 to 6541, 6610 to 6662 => 0.03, 5.18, 5.13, 5.16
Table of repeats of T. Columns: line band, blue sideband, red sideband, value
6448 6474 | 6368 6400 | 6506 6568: 4.2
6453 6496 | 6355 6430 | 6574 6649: 1.5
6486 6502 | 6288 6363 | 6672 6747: 1.1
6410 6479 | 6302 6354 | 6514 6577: 9.3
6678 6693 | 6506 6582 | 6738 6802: 0.8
